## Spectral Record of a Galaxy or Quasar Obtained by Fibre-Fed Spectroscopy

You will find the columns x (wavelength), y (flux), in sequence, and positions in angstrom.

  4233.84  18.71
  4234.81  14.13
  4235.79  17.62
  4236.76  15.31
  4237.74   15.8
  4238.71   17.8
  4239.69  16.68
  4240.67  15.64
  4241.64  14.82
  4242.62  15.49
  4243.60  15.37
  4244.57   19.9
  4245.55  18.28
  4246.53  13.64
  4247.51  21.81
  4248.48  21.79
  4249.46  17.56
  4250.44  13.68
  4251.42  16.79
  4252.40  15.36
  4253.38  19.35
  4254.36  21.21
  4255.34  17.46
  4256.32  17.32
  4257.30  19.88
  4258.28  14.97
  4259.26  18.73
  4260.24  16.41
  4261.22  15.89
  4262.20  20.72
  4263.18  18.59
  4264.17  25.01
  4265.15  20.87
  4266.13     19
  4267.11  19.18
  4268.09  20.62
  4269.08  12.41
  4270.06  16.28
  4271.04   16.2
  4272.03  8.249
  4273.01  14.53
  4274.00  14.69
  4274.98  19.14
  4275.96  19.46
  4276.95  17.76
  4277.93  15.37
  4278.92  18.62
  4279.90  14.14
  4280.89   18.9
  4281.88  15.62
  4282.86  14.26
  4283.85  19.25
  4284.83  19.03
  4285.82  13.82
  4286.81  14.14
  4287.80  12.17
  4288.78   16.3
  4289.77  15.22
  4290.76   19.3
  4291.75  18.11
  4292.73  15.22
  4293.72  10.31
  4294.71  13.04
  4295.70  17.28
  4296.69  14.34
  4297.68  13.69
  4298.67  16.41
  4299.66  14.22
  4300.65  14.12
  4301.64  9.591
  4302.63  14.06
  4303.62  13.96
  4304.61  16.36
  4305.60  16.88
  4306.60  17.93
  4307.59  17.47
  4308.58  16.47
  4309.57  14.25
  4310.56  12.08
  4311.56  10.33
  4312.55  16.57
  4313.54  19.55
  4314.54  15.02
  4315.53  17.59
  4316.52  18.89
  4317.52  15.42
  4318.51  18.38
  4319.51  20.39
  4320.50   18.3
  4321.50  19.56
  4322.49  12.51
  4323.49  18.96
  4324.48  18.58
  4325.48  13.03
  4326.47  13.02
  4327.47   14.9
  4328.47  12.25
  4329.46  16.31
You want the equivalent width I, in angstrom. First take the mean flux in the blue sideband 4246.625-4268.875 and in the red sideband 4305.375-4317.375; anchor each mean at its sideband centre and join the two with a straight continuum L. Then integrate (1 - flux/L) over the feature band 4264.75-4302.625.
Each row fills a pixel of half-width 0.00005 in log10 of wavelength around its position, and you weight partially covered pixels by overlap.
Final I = 3.5 angstrom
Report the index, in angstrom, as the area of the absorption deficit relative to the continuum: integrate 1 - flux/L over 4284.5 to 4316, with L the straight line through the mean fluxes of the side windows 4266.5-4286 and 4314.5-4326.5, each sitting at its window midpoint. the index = 3.2 angstrom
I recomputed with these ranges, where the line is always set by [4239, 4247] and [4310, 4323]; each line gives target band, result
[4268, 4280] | 0.4 angstrom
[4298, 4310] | 1.0 angstrom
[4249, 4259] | -0.7 angstrom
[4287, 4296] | 0.7 angstrom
